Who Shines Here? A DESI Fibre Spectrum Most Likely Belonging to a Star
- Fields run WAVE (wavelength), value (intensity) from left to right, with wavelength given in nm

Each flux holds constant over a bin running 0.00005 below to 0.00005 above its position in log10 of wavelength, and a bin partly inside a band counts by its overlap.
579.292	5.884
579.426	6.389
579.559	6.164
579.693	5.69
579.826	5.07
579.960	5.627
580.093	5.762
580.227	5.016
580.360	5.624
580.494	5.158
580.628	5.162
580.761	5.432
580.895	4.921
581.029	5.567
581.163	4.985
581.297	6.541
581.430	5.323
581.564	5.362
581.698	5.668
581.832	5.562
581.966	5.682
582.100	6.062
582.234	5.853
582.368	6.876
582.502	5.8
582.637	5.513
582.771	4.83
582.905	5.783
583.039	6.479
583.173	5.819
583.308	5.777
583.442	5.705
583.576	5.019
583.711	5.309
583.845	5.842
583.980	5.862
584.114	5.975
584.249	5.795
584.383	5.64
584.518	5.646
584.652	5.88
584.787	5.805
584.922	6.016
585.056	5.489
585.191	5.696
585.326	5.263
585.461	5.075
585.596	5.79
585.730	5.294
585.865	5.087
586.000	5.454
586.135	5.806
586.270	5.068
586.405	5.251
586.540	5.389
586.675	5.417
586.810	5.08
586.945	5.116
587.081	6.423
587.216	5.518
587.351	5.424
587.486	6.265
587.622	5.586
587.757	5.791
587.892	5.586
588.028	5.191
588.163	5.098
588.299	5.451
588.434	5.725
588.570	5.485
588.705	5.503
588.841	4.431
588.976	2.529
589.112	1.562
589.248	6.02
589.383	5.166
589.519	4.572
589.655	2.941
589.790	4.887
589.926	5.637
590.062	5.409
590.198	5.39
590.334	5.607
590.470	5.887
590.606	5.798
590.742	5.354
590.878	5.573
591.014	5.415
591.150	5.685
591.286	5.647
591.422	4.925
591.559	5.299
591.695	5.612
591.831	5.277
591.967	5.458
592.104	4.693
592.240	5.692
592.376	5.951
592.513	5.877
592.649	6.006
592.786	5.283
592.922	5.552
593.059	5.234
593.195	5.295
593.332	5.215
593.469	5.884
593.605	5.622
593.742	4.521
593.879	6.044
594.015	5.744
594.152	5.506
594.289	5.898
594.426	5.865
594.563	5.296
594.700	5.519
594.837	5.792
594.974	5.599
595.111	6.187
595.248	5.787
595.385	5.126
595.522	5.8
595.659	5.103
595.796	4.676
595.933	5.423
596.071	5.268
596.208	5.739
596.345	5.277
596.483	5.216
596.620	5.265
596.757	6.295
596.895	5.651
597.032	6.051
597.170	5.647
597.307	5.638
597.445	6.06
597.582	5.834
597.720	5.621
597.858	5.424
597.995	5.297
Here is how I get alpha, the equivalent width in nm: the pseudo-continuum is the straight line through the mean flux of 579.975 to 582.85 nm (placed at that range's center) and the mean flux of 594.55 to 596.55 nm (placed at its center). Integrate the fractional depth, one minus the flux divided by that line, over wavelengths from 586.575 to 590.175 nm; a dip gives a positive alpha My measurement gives 0.28 nm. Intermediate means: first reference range 5.56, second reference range 5.46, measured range 5.08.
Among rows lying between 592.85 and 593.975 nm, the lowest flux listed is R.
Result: 4.521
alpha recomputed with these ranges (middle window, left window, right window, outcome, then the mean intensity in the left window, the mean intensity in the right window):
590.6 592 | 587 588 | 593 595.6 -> 0.05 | 5.76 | 5.58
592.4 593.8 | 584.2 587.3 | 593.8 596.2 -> 0.02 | 5.52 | 5.57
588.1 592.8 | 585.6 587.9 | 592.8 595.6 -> 0.32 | 5.51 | 5.57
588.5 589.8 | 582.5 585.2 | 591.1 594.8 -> 0.30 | 5.7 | 5.5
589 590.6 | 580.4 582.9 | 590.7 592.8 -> 0.21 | 5.58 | 5.49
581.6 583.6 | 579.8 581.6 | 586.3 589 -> -0.14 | 5.41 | 5.35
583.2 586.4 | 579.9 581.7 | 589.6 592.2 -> -0.11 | 5.43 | 5.31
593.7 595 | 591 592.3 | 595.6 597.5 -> -0.04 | 5.37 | 5.52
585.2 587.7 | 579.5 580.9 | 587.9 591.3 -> -0.14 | 5.44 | 5.04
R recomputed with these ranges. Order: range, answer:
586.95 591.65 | 1.562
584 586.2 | 5.075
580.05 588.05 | 4.83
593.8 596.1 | 4.676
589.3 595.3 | 2.941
